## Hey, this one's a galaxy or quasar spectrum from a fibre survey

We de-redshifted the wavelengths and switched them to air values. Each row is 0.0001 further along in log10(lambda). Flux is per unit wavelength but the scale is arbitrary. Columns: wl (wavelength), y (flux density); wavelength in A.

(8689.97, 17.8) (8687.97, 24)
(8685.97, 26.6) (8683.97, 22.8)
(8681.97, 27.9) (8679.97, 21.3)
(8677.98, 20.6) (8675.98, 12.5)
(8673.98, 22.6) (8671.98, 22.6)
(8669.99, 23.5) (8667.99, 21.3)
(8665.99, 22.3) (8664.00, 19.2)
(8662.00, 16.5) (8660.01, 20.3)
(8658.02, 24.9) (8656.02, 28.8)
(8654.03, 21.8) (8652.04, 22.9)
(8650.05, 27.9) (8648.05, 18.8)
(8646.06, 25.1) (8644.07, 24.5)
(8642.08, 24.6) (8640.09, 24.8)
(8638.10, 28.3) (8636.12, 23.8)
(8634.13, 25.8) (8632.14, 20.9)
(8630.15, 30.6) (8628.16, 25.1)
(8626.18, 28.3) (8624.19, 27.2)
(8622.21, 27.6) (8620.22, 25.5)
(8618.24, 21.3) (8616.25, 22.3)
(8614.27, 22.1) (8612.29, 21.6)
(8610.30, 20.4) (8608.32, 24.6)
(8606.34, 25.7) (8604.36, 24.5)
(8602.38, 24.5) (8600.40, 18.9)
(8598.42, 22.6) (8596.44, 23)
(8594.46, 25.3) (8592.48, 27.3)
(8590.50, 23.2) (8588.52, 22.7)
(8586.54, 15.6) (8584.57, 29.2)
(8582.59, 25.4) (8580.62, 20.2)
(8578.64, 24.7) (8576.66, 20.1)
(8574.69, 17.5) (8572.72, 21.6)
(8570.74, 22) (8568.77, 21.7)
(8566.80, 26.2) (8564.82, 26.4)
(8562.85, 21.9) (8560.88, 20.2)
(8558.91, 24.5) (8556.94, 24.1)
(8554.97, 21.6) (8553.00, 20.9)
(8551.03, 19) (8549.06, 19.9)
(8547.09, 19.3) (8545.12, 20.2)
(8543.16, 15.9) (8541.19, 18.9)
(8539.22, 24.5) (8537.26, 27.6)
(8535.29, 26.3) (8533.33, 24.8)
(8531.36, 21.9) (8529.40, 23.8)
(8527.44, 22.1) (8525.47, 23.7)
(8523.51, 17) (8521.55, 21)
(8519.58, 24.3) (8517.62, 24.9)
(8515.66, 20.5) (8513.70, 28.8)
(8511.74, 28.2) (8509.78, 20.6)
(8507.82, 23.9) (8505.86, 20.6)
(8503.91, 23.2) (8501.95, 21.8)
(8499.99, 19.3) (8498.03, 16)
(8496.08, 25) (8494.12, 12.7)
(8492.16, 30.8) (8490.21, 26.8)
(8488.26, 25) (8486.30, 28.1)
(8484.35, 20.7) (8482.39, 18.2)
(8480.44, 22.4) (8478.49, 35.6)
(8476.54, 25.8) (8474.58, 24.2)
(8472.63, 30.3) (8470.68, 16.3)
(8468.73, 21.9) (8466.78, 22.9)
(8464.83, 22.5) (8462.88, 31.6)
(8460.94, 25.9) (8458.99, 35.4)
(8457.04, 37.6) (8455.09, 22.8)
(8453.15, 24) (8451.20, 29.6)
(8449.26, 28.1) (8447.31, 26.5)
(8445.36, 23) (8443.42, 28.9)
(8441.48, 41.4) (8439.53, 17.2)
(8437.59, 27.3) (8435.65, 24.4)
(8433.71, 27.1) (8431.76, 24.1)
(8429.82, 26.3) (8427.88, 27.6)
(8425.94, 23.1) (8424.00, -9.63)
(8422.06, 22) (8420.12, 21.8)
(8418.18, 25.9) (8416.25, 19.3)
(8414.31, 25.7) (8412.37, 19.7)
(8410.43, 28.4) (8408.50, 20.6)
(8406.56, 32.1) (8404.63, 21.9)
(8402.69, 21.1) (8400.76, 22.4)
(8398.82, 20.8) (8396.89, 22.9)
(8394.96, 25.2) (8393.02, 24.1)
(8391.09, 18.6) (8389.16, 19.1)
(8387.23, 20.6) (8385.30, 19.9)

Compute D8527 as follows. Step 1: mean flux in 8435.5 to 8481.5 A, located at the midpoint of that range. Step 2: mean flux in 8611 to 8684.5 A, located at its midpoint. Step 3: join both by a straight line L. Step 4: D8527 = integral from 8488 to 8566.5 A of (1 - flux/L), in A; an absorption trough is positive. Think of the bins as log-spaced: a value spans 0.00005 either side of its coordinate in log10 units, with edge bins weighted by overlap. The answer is 9.81 A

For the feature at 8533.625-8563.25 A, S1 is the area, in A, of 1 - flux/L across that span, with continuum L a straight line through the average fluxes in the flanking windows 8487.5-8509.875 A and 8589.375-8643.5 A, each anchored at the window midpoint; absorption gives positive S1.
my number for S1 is 1.80 A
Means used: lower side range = 22.2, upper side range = 24.4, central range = 21.7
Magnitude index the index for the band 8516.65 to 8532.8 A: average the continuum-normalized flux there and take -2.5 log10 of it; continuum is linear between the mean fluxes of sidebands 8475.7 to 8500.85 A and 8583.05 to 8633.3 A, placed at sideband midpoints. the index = 0.06 mag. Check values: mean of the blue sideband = 23.6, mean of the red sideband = 24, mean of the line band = 22.4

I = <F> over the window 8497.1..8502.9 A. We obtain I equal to 19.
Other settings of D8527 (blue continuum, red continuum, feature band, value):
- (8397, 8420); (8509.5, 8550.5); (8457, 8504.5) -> -3.4 A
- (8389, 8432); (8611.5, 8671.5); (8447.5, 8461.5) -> -4.2 A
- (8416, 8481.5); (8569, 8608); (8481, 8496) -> 0.8 A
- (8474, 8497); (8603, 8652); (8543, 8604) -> 5.9 A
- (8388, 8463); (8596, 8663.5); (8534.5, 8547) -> 1.1 A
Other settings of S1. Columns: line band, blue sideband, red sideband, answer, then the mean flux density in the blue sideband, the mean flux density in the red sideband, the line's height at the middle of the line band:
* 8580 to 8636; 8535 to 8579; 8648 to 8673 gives -4.62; 21.8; 22.5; 22.2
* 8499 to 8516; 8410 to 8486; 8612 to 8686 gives 0.92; 24.8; 23.5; 24.4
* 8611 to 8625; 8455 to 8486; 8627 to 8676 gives 0.03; 26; 23.4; 23.9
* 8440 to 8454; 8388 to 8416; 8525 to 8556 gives -3.61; 22.9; 21.9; 22.6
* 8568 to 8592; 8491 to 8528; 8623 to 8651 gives 1.94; 22.4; 25.4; 24.1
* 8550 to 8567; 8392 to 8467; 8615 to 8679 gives 0.98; 24.7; 23.5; 24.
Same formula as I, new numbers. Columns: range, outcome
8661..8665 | 17.9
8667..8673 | 22.5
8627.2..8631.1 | 27.8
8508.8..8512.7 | 24.4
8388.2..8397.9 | 22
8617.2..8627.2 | 26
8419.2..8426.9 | 14.3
